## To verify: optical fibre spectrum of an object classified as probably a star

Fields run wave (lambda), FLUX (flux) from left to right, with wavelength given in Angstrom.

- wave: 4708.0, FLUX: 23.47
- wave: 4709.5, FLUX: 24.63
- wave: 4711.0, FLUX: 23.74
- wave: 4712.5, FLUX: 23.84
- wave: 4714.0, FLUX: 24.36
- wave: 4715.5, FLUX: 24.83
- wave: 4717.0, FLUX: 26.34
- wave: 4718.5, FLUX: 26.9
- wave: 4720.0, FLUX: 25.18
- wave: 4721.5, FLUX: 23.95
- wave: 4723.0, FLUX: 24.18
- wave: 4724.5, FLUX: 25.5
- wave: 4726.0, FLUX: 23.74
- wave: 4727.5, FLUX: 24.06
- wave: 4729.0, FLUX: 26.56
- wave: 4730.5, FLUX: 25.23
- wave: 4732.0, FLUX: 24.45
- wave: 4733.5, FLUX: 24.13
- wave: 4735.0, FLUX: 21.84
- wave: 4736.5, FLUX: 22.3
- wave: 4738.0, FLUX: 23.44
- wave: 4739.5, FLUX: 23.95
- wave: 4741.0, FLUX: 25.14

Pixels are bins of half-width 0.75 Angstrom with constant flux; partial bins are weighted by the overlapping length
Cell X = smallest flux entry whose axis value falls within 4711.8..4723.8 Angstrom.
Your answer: 23.84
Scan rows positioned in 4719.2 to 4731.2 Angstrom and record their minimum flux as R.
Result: 23.74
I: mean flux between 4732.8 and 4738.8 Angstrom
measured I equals 22.9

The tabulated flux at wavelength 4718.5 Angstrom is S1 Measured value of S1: 26.9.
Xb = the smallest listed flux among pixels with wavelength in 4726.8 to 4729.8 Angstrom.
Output 24.06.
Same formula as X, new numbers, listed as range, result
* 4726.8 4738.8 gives 21.84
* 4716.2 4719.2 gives 26.34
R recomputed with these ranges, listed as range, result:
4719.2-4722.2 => 23.95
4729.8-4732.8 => 24.45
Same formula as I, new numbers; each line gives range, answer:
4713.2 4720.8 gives 25.5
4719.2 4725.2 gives 24.7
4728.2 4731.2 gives 25.9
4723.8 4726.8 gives 24.6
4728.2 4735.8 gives 24.4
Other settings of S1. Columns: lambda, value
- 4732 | 24.45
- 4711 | 23.74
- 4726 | 23.74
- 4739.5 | 23.95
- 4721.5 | 23.95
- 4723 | 24.18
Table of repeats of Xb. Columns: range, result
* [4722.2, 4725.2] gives 24.18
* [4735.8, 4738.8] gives 22.3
